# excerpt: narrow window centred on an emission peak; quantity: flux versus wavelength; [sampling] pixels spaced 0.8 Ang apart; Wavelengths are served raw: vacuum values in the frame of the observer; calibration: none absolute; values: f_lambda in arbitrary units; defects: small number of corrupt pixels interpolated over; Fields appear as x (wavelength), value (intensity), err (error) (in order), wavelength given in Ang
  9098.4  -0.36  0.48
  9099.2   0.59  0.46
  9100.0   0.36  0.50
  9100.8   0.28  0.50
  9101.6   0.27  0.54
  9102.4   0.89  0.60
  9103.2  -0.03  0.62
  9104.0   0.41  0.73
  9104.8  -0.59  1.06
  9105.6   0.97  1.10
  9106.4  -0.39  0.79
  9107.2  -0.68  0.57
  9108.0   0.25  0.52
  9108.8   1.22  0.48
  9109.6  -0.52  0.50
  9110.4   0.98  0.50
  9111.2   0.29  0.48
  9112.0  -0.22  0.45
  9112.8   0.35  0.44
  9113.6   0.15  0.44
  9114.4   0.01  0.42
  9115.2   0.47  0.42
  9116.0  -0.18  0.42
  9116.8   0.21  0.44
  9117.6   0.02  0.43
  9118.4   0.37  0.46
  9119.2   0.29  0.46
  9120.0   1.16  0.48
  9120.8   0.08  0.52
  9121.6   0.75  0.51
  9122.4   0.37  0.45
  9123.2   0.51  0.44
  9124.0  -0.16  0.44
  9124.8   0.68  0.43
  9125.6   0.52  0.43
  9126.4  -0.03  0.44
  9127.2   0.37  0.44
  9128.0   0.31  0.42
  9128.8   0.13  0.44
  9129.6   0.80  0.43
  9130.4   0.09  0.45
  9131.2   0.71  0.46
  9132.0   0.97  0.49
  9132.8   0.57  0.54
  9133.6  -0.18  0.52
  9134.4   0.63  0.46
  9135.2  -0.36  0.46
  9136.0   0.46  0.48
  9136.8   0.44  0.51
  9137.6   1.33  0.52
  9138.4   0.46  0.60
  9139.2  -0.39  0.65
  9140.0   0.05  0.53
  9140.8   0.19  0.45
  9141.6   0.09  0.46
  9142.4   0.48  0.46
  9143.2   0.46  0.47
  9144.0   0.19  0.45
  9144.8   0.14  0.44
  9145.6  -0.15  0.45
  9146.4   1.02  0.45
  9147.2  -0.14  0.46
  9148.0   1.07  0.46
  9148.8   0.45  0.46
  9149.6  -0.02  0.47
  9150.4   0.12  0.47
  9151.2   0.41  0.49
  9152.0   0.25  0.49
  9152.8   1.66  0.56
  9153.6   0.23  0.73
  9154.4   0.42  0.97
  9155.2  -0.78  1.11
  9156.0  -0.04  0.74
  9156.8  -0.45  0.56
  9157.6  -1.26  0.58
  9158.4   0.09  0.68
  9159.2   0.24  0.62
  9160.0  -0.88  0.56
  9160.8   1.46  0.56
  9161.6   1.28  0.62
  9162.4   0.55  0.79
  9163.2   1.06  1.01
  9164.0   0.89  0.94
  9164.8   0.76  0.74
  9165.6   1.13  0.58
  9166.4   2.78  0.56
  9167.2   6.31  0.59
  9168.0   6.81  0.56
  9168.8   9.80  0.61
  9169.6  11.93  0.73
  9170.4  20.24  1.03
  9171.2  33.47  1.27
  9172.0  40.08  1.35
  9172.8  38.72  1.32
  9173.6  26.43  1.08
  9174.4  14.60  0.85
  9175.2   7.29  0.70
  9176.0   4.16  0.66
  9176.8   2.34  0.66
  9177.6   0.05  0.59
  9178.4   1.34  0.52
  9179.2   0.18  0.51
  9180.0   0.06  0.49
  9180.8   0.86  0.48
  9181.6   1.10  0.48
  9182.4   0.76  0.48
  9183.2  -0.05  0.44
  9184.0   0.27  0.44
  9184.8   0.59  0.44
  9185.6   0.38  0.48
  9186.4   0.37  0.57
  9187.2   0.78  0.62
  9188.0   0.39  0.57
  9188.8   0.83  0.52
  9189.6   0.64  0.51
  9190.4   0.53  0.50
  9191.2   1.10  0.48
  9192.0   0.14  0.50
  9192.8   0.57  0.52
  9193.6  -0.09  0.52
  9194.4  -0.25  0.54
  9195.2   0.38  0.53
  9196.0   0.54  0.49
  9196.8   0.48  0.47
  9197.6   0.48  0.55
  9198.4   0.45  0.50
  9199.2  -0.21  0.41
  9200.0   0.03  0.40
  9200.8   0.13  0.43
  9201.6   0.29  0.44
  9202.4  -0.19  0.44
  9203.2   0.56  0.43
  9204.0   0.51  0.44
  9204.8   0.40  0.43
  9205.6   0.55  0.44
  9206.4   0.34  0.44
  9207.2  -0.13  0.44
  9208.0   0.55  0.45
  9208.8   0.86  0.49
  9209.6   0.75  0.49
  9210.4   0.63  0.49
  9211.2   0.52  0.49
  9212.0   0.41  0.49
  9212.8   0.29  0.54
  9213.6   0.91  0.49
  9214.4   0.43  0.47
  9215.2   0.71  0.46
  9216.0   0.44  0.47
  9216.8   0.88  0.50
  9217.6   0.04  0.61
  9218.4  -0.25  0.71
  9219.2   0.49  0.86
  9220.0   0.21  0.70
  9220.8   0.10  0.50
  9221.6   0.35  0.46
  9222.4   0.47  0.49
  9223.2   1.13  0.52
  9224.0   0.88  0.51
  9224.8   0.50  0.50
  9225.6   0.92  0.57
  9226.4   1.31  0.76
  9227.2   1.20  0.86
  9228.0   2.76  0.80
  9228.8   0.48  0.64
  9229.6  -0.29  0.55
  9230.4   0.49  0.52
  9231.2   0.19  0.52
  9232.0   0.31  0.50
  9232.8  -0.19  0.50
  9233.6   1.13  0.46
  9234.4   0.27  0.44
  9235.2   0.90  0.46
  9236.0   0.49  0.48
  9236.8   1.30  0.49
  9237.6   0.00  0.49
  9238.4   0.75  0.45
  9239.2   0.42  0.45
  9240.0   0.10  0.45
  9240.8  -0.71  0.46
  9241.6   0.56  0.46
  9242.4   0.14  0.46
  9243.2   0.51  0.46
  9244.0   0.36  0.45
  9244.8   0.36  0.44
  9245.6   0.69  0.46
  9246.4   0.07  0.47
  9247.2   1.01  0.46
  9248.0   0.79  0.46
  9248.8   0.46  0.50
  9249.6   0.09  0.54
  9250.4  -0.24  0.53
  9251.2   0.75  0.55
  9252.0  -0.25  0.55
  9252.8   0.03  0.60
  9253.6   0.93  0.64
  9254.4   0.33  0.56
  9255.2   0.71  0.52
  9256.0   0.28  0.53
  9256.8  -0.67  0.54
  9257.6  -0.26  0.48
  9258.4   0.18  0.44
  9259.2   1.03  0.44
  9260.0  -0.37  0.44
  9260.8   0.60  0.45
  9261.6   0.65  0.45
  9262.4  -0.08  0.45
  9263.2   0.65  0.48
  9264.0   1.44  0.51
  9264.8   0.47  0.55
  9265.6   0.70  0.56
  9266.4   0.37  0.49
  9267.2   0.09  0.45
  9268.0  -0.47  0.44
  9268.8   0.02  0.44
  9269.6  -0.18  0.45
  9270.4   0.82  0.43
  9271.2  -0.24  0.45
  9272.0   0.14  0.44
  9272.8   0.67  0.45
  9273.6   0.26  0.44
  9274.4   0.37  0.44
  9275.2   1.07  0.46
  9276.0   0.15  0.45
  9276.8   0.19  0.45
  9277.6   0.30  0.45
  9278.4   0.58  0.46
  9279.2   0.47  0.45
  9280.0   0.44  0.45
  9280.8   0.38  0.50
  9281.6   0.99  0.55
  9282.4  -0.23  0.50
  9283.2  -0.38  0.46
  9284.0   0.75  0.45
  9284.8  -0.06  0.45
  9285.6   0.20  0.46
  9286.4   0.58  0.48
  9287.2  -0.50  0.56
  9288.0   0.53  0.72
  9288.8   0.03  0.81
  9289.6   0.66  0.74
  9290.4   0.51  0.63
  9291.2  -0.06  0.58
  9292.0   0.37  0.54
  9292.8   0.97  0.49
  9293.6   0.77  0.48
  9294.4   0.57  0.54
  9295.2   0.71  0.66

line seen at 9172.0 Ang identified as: [O III]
